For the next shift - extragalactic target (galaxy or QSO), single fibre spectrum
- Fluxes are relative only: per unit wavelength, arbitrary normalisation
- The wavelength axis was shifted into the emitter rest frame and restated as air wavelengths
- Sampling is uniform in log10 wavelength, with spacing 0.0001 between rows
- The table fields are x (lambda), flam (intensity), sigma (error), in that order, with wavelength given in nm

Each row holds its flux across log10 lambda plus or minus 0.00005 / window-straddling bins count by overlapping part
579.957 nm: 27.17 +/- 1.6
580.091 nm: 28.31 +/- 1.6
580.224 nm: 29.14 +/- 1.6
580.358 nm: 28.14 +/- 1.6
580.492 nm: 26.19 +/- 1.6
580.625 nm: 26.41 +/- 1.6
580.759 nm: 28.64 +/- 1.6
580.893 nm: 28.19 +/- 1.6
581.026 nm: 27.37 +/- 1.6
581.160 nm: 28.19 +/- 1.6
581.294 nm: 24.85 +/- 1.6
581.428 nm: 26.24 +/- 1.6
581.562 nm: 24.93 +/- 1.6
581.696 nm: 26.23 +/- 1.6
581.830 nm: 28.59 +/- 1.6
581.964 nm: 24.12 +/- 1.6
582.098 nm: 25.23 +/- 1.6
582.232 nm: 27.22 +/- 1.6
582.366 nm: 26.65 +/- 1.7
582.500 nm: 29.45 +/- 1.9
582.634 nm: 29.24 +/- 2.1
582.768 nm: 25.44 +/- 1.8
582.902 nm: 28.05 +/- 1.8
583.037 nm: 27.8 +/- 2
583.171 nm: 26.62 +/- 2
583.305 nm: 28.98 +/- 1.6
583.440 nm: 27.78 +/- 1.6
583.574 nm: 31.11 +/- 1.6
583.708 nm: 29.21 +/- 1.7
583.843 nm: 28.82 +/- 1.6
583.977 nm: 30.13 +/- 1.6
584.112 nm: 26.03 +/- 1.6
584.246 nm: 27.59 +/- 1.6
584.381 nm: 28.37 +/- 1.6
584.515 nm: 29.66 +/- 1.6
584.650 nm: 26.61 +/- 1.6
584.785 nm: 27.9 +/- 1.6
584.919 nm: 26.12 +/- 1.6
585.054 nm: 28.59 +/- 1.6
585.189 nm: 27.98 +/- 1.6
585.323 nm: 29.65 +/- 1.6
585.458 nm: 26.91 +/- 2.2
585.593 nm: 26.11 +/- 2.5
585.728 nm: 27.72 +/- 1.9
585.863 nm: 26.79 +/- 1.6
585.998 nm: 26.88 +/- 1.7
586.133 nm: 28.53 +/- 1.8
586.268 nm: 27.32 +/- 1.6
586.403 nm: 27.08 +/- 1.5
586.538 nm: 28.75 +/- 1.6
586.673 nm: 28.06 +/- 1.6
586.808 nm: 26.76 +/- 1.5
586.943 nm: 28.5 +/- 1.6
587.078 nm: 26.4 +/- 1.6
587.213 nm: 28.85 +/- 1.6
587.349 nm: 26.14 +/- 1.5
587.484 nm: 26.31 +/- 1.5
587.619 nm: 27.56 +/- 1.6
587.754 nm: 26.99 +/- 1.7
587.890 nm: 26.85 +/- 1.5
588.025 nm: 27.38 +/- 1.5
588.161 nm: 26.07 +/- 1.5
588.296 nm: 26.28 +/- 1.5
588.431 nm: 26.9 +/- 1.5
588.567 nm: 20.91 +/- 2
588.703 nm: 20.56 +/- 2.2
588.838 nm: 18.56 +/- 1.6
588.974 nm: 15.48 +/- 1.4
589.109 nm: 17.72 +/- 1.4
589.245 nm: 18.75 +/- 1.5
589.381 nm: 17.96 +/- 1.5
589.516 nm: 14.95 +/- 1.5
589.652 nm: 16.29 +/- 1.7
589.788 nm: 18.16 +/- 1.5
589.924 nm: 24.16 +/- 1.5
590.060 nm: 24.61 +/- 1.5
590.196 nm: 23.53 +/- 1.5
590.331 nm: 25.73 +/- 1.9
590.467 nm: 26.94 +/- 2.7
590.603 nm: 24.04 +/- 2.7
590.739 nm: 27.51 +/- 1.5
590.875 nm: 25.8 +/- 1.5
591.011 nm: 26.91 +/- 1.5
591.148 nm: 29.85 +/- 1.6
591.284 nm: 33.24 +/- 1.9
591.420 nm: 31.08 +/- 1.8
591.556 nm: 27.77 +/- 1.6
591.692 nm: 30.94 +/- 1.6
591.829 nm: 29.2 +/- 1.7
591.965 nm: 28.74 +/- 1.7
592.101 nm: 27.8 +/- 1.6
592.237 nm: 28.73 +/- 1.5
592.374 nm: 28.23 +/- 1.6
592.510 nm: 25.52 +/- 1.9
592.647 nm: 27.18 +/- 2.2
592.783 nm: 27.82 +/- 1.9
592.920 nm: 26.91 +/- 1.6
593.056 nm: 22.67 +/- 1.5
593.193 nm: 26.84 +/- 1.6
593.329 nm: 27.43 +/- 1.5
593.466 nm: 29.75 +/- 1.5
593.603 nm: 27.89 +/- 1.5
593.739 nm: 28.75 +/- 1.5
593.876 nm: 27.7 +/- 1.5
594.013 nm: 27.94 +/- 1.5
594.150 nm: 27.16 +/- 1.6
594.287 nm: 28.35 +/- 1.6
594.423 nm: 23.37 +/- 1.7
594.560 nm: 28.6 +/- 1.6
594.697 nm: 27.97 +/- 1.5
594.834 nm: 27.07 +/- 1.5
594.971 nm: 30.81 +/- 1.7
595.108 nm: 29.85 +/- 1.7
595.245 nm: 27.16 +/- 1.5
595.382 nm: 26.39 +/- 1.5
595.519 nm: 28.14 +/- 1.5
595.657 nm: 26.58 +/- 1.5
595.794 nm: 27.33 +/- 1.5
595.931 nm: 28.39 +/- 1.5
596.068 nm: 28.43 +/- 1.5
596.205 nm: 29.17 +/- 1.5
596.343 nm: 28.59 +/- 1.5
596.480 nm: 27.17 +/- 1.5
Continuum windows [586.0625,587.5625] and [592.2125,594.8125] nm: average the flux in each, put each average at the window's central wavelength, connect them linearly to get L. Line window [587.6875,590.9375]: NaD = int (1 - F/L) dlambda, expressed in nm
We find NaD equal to 0.57 nm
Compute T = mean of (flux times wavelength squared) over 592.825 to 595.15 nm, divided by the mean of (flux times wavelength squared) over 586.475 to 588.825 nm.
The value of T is 1.07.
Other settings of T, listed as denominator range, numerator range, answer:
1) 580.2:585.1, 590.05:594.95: 1.03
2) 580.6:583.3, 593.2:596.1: 1.08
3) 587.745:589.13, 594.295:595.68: 1.23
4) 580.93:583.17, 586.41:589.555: 0.92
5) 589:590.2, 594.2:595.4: 1.47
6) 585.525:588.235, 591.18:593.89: 1.06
